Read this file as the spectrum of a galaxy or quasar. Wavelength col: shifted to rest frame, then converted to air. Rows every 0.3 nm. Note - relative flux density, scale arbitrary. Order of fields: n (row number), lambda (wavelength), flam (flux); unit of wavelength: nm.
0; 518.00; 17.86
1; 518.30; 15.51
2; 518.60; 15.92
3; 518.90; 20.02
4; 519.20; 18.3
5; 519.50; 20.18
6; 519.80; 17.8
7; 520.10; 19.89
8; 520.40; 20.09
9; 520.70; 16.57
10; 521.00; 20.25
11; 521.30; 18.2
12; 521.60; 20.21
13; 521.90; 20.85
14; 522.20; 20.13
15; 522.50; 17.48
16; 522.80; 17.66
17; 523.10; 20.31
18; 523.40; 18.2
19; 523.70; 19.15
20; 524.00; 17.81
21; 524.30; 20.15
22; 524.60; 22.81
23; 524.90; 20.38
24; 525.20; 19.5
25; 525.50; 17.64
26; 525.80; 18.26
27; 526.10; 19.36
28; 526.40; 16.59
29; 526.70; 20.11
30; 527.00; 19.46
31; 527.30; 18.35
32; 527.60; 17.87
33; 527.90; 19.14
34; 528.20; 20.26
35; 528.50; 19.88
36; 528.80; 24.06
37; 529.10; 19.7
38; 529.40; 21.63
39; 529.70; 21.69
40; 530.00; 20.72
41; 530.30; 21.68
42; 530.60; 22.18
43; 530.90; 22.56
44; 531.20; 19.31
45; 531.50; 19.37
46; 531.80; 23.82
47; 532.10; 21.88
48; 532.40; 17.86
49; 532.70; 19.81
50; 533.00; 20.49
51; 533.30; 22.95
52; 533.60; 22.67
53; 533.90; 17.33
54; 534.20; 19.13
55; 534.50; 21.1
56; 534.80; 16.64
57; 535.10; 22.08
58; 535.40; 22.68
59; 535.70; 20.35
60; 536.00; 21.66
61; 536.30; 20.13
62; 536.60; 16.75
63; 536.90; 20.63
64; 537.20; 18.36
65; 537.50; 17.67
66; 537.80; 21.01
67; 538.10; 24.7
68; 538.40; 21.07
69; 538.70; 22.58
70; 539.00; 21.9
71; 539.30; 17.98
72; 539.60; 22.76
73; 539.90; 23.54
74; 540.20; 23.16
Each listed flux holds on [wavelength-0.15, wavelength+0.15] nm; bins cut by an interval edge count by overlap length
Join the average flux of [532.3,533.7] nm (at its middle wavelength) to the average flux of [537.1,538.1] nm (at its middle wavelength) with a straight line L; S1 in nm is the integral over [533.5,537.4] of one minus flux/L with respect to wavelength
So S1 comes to 0.08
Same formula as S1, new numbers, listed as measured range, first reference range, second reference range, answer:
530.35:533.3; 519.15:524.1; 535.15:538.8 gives -0.12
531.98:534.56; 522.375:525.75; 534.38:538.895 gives -0.02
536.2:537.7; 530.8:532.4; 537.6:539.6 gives 0.19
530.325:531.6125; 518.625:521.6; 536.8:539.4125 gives -0.06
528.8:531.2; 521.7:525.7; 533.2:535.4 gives -0.18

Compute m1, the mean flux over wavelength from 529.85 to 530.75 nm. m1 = 21.5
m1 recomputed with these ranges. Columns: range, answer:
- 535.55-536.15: 21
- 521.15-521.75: 19.2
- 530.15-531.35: 21.4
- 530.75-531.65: 20.4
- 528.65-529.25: 21.9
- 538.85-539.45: 19.9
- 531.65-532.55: 21.2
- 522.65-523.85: 18.8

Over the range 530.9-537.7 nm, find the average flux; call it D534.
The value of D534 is 20.2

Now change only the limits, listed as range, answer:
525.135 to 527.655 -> 18.6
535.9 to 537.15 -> 19.6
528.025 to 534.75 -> 20.8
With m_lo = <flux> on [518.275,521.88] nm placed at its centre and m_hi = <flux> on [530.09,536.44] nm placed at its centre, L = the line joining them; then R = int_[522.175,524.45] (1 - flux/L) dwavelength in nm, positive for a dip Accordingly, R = 0.05 nm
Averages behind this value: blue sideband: 18.8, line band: 18.8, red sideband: 20.7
